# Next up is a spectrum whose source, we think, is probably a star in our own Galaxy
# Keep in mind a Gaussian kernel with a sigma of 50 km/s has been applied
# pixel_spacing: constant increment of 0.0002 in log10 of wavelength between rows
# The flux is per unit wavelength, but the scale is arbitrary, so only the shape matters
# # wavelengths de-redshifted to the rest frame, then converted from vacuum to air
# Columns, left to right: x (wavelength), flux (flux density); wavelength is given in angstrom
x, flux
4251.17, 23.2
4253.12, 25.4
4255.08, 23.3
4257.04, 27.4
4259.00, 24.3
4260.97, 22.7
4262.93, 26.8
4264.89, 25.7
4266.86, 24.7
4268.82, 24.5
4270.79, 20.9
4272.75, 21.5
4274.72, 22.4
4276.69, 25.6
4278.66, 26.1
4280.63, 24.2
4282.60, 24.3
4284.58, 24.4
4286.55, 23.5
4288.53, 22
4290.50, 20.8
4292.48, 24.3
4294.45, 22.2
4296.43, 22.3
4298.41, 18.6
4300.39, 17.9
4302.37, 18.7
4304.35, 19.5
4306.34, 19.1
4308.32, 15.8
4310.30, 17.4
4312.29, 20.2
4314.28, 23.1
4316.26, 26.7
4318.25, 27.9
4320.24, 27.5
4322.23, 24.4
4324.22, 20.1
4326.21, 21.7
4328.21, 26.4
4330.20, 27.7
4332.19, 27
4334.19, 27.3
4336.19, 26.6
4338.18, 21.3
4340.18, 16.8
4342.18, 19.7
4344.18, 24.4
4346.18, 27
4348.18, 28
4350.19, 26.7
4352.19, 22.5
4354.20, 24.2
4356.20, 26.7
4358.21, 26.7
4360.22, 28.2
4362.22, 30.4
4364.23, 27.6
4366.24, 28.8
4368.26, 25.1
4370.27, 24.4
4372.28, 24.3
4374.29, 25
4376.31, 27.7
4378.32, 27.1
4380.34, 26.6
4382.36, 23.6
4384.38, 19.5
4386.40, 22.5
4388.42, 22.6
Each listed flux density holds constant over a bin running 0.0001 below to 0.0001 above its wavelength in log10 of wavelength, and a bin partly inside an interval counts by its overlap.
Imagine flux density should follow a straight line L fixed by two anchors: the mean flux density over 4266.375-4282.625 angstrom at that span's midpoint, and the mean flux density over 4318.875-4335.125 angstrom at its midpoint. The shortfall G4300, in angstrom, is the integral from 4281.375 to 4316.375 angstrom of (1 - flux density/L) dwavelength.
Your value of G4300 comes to 4.9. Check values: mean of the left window 23.8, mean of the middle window 21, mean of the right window 25.3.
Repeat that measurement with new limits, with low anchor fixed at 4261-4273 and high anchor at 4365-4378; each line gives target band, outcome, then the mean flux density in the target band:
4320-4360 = 1.2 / 24.6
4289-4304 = 2.4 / 20.7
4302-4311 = 2.4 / 18.1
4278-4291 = 0.4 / 23.7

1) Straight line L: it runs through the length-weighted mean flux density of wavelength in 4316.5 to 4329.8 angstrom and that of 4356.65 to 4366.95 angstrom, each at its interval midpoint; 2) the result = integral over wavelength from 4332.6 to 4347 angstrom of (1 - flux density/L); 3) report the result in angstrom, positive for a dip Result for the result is 1.6 angstrom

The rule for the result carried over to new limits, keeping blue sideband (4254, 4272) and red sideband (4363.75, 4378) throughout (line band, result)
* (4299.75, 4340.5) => 4.3 angstrom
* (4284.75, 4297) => 1.1 angstrom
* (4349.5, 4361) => 0.1 angstrom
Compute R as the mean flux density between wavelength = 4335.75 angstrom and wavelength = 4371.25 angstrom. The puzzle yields 25.3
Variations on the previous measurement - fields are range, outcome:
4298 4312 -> 18.2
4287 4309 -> 20.2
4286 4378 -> 23.8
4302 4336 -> 23.1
